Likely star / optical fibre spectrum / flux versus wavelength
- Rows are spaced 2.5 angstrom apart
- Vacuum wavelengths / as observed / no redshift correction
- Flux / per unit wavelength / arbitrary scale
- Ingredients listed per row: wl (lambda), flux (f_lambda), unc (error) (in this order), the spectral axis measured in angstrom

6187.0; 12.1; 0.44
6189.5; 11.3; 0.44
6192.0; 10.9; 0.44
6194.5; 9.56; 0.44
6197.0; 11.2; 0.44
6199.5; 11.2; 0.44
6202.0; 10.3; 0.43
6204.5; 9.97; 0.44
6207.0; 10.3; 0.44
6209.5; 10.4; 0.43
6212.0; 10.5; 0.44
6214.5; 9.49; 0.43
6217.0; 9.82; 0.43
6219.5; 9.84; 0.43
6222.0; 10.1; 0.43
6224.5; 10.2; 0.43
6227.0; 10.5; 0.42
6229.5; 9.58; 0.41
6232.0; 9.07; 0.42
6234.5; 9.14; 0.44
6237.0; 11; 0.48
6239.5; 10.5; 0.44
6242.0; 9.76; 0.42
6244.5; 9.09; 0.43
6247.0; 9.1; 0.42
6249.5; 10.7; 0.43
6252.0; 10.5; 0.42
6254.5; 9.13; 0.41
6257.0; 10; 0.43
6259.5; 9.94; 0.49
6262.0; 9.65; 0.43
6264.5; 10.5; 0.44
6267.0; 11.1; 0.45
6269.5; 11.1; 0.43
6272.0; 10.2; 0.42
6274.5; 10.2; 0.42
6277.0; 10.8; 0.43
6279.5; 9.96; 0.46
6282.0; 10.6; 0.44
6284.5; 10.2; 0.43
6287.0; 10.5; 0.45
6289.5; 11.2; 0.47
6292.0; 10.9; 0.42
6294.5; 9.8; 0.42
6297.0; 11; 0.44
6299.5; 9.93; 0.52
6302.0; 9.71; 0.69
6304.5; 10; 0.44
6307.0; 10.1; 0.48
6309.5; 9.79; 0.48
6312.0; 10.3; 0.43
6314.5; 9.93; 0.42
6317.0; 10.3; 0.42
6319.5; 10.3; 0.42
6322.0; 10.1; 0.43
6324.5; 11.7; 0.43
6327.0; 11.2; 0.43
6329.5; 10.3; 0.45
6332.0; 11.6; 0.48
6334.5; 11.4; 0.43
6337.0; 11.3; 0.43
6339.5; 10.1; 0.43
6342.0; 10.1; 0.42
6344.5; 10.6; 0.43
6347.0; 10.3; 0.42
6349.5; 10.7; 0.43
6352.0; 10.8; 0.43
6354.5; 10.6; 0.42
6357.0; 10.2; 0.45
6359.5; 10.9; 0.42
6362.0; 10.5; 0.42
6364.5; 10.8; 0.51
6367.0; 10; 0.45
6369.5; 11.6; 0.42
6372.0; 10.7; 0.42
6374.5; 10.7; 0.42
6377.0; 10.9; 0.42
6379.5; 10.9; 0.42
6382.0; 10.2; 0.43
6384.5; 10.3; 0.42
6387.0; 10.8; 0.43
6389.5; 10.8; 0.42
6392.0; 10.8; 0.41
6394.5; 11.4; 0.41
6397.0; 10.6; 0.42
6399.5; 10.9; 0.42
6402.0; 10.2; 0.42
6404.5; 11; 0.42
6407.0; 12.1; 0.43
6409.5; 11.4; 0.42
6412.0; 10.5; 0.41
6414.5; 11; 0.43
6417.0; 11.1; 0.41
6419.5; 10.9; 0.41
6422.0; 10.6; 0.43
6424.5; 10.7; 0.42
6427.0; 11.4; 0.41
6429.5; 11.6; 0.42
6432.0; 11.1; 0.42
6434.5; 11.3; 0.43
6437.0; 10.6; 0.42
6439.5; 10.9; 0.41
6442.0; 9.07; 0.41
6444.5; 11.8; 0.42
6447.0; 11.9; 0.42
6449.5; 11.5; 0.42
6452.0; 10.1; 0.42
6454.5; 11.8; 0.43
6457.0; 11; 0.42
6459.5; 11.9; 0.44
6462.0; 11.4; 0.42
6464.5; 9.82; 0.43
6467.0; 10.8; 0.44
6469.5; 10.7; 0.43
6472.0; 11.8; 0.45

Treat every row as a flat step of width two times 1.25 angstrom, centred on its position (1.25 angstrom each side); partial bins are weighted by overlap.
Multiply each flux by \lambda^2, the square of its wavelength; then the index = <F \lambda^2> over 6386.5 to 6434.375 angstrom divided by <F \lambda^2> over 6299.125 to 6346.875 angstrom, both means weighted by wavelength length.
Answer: 1.08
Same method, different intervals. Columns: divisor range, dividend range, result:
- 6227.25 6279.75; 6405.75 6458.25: 1.16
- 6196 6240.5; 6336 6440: 1.12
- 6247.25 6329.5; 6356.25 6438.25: 1.09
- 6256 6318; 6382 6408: 1.09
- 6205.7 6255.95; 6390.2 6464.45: 1.18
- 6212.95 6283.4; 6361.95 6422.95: 1.13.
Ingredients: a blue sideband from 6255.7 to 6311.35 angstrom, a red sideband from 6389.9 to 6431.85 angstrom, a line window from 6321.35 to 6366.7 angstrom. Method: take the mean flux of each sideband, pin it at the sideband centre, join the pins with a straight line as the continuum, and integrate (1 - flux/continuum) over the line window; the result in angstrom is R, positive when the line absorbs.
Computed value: -0.33 angstrom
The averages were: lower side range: 10.3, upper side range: 11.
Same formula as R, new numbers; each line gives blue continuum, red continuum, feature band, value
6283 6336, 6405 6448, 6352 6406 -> 0.6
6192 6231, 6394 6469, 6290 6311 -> 0.7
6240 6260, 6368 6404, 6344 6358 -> 0.0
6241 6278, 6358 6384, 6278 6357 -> -0.5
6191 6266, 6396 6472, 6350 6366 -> 0.0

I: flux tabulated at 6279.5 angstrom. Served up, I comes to 9.96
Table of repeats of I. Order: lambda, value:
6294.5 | 9.8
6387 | 10.8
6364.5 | 10.8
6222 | 10.1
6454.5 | 11.8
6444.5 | 11.8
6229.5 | 9.58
